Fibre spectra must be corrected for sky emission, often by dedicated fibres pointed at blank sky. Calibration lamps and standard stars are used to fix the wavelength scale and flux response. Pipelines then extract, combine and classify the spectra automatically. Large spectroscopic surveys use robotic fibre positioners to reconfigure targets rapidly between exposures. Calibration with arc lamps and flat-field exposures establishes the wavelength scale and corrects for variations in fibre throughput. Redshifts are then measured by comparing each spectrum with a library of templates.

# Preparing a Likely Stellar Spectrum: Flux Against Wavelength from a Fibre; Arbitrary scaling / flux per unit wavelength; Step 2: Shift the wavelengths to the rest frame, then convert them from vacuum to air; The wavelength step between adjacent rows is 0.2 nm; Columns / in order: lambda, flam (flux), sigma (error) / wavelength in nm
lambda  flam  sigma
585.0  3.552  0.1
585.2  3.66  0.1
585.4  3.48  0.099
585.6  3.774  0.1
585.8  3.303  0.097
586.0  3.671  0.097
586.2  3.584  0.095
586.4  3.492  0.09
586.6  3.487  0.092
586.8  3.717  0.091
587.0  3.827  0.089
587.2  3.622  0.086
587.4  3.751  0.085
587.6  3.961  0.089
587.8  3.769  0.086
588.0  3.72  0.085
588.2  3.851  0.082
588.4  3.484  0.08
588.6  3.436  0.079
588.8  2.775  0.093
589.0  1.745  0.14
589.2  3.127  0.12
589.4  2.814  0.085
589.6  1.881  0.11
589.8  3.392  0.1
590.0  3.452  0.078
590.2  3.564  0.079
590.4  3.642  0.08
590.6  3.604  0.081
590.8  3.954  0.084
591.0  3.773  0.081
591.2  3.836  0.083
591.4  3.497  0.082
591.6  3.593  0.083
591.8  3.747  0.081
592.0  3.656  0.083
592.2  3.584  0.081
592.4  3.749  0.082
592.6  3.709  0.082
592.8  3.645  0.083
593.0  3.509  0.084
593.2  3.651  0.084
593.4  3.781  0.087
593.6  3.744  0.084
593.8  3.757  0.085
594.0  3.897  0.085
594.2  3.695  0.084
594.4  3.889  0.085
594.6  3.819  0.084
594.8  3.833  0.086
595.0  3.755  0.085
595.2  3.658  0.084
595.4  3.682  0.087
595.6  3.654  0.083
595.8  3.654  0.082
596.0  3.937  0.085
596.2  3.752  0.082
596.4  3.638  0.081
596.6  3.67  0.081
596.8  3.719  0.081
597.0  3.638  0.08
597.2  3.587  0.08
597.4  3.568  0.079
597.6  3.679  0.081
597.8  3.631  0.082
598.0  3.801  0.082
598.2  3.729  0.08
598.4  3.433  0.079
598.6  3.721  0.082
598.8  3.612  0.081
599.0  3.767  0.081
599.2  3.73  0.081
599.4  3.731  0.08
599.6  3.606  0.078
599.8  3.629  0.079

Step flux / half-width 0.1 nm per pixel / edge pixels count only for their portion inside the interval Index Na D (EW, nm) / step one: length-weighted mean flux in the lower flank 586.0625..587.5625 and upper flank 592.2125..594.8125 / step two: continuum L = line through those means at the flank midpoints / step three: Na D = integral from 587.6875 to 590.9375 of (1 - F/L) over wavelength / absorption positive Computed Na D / 0.36 nm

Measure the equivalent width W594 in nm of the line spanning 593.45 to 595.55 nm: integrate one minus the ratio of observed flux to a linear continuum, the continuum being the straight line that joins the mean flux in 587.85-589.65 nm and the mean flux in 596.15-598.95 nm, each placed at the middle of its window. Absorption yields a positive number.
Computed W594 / -0.20 nm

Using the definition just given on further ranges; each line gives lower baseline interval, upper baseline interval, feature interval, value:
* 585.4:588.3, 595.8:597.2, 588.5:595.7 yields 0.35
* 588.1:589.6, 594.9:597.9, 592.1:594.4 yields -0.23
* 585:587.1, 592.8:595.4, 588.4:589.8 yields 0.35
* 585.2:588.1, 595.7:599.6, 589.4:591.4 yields 0.13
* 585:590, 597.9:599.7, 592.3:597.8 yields -0.20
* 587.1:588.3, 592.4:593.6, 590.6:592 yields 0.00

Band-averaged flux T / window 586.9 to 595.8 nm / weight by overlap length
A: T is 3.56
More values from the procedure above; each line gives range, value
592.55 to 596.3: 3.74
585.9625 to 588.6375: 3.67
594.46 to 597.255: 3.72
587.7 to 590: 3.11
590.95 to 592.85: 3.68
